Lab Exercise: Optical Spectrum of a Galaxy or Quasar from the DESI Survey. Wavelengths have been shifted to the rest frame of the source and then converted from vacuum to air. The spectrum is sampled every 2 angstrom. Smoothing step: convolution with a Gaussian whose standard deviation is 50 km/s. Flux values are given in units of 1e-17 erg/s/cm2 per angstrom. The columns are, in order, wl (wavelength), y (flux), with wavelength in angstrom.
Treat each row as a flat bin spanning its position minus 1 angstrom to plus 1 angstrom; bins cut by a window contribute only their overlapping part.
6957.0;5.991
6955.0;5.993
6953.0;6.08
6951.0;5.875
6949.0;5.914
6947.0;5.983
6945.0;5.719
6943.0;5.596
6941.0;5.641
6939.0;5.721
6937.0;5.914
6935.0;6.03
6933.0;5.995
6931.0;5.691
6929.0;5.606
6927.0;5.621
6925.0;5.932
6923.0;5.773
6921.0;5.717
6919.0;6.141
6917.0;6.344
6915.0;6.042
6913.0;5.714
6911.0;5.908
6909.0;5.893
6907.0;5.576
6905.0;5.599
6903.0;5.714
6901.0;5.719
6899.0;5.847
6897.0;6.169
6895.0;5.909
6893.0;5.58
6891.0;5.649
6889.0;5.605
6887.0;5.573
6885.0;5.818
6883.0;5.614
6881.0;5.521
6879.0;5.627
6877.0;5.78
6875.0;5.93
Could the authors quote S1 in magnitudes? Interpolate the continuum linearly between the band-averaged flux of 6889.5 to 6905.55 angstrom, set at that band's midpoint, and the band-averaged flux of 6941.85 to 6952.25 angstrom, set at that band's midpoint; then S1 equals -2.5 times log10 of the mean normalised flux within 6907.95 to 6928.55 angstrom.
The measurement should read -0.02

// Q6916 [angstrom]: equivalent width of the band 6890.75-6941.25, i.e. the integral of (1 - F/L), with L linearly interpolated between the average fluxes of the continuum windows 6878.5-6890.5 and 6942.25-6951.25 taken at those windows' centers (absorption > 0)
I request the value -0.9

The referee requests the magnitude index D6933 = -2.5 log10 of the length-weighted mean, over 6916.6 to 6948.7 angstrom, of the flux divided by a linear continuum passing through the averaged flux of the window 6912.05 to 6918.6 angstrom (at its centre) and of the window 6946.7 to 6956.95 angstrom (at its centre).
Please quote 0.03 mag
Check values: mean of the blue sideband 6.05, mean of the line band 5.83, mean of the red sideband 5.97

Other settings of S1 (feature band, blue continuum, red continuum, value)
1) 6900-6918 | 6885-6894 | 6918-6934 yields -0.021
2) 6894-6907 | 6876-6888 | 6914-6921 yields 0.016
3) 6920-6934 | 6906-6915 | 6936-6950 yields 0.006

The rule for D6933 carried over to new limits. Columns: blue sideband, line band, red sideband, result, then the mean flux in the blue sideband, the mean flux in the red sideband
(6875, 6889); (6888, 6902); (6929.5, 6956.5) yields -0.01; 5.67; 5.86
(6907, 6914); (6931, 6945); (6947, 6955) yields 0.02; 5.8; 5.96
